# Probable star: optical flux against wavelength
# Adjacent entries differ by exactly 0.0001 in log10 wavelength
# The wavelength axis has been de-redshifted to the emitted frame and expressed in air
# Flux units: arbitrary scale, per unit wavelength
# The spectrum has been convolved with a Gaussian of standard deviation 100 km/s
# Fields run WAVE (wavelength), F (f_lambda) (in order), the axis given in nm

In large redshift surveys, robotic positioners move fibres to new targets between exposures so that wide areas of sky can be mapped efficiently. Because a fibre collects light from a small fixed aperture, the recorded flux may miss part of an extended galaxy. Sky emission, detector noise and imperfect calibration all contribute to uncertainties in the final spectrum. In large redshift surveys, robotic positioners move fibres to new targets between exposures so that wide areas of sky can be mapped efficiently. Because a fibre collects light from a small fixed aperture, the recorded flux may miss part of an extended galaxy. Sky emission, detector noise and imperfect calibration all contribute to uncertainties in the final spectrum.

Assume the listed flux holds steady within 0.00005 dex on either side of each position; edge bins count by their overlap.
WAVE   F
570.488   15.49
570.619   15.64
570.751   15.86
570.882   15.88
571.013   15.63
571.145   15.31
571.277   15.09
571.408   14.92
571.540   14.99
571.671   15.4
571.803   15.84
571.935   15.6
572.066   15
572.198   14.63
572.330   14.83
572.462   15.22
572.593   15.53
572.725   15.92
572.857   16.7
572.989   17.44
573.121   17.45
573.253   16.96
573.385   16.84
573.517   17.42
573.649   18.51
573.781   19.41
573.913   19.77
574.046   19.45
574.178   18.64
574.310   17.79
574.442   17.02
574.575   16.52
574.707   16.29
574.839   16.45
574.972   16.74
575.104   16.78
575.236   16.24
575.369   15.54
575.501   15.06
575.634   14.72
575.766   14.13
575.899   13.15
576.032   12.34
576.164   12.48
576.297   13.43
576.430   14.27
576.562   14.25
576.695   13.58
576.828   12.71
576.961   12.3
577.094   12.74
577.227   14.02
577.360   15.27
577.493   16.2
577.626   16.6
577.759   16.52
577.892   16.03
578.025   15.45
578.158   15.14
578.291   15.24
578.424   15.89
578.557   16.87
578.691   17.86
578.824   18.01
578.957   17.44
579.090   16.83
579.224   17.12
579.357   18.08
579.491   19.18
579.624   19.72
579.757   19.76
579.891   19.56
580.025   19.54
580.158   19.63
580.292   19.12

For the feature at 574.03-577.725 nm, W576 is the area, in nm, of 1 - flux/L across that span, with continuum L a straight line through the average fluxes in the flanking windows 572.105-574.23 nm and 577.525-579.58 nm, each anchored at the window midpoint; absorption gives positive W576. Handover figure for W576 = 0.41 nm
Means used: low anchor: 17.1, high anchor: 16.8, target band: 15.1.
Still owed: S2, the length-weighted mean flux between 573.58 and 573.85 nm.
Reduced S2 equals 19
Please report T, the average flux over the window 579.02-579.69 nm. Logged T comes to 18.2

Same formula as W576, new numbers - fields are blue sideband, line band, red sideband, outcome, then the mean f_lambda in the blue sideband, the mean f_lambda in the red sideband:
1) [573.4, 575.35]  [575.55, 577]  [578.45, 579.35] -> 0.33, 17.6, 17.3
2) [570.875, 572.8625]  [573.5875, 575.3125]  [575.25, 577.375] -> -0.38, 15.4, 13.8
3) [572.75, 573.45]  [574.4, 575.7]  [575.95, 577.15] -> -0.11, 17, 13.1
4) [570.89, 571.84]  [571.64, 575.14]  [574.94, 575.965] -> -0.35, 15.3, 15.3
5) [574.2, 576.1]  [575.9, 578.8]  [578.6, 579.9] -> 0.40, 15.7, 18.3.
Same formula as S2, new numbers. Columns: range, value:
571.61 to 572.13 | 15.5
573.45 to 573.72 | 18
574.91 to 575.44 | 16.3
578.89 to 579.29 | 17.1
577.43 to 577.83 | 16.4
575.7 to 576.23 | 13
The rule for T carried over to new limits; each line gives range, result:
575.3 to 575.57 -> 15.3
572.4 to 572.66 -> 15.4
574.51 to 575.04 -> 16.5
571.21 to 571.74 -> 15.1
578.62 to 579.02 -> 17.8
